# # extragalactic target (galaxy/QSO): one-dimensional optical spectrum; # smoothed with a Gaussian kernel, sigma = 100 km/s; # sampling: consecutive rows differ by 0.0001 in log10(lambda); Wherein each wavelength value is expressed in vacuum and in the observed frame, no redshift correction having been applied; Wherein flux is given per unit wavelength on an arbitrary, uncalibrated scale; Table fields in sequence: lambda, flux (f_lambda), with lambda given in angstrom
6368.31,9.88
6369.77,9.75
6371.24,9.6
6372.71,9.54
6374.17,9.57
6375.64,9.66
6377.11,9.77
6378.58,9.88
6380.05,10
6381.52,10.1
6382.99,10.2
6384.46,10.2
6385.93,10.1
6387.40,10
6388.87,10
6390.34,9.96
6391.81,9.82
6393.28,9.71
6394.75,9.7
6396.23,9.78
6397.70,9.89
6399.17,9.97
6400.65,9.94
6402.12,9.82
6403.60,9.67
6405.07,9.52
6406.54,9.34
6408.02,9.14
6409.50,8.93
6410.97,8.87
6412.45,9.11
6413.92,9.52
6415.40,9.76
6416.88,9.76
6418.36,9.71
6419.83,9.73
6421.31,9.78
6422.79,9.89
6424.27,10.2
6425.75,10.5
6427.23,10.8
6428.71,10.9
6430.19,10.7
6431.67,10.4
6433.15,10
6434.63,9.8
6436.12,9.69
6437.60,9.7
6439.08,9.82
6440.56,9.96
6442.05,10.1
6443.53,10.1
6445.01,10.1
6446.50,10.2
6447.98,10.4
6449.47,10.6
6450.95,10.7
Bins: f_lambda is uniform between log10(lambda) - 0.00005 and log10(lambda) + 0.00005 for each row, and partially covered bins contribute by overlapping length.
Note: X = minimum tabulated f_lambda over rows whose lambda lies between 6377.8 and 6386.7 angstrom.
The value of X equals 9.88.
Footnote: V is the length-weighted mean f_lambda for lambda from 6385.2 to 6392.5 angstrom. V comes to 9.98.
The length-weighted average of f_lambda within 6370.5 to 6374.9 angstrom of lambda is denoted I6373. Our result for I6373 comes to 9.57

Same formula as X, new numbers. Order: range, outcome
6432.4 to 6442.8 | 9.69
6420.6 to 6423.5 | 9.78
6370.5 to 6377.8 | 9.54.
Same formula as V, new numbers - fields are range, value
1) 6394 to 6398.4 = 9.78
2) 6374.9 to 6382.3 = 9.87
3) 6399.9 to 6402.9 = 9.85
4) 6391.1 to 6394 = 9.77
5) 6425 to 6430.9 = 10.7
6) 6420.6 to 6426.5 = 10.1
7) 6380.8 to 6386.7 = 10.1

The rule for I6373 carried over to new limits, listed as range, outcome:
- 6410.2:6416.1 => 9.32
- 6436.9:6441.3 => 9.84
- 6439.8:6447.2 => 10.1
